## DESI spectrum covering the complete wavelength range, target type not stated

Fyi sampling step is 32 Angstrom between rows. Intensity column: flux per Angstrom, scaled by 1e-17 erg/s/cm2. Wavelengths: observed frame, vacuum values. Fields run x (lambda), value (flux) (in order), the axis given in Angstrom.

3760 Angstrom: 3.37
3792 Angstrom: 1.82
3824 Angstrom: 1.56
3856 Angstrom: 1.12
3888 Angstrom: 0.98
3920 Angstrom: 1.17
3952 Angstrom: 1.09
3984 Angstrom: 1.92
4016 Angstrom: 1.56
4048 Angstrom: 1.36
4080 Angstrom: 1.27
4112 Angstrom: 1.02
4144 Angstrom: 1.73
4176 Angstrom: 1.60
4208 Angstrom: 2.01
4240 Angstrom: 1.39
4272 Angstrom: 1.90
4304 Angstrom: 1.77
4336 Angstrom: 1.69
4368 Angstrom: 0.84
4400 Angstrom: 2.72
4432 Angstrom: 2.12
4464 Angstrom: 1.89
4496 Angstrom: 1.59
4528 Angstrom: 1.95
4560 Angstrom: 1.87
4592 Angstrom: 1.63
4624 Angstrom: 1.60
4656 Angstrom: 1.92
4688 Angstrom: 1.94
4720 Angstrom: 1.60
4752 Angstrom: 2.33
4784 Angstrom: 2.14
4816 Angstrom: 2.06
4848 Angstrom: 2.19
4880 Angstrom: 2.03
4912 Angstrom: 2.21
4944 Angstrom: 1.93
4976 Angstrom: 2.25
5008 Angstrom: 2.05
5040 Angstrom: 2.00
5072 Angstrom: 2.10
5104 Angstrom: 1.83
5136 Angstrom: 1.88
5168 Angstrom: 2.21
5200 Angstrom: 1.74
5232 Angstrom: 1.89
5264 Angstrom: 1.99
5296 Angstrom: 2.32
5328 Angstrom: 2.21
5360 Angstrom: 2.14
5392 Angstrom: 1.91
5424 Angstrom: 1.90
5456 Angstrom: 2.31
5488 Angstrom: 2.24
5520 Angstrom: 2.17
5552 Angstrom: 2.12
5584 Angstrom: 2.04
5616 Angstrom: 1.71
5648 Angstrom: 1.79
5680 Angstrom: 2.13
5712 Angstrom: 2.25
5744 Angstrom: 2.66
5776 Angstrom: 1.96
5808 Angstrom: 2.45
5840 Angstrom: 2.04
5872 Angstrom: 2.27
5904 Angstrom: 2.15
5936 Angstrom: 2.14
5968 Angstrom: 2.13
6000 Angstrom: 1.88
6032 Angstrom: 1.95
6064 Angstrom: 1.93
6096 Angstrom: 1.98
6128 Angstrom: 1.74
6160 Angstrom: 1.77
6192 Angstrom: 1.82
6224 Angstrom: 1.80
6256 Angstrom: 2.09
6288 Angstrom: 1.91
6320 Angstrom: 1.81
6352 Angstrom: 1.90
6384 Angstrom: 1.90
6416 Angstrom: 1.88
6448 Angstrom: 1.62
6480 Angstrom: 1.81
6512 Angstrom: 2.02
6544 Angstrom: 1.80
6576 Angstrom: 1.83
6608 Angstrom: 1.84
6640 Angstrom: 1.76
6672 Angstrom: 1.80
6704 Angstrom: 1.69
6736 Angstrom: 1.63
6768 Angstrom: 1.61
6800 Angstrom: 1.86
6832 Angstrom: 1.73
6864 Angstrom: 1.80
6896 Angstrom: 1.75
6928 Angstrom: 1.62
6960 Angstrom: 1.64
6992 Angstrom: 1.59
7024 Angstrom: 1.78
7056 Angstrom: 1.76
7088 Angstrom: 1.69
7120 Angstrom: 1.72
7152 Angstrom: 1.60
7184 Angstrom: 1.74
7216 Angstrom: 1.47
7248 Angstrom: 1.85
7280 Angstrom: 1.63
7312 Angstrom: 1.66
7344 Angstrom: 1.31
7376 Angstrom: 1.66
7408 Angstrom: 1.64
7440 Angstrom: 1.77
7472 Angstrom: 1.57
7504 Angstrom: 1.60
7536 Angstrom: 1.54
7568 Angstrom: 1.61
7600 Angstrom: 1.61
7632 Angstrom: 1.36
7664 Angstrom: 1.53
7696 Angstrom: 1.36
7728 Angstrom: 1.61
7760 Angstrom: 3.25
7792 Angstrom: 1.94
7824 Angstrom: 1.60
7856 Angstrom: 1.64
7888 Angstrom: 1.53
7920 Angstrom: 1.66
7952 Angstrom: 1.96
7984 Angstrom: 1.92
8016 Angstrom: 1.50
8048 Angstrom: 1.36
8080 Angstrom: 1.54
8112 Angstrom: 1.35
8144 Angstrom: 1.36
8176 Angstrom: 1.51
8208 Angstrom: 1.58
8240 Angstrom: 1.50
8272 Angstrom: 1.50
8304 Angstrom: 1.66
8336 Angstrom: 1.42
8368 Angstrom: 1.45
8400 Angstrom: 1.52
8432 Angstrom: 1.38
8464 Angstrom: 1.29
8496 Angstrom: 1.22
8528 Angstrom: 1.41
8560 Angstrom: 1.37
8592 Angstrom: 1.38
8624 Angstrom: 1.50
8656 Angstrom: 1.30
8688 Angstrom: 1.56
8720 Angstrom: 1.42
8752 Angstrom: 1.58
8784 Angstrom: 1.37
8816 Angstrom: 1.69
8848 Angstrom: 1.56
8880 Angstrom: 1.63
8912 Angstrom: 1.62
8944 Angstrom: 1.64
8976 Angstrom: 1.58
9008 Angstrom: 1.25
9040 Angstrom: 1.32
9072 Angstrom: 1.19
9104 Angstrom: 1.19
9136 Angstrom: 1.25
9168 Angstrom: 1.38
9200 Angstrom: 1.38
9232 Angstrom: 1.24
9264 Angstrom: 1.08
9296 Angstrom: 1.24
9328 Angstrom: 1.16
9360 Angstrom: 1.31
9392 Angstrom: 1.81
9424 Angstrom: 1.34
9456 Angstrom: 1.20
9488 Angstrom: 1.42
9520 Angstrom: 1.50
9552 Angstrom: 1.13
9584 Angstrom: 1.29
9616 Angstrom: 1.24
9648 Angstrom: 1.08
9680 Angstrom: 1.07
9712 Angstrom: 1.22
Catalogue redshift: 0.184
